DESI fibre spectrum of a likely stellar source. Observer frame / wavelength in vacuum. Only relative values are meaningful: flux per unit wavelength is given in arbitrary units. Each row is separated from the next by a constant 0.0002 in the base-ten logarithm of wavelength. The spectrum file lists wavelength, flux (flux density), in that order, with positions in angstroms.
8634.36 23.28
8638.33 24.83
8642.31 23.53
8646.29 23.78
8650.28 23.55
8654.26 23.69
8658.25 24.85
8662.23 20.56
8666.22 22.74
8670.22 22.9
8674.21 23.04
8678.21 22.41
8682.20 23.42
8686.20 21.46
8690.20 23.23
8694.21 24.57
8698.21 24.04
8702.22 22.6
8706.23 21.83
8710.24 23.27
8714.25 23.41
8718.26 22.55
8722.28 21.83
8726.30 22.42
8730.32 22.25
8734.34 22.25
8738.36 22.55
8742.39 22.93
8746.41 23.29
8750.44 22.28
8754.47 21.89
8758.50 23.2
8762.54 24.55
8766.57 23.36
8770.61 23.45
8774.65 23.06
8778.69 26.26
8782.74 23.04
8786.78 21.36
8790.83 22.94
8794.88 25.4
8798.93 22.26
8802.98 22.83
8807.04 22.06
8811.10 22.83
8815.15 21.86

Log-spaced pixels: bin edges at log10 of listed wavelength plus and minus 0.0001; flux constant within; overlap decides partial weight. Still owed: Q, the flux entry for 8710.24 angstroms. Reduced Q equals 23.27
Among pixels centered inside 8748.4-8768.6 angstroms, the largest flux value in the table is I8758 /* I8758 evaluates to 24.55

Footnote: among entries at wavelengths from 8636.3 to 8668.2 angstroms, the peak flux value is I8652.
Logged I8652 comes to 24.85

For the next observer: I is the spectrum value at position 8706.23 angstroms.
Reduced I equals 21.83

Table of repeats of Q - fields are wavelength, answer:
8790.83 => 22.94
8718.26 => 22.55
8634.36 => 23.28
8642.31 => 23.53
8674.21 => 23.04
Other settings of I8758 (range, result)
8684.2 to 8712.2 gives 24.57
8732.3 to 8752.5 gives 23.29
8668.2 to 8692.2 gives 23.42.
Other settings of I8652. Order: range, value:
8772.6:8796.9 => 26.26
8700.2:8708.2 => 22.6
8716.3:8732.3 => 22.55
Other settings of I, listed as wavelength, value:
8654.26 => 23.69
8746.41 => 23.29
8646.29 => 23.78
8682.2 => 23.42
